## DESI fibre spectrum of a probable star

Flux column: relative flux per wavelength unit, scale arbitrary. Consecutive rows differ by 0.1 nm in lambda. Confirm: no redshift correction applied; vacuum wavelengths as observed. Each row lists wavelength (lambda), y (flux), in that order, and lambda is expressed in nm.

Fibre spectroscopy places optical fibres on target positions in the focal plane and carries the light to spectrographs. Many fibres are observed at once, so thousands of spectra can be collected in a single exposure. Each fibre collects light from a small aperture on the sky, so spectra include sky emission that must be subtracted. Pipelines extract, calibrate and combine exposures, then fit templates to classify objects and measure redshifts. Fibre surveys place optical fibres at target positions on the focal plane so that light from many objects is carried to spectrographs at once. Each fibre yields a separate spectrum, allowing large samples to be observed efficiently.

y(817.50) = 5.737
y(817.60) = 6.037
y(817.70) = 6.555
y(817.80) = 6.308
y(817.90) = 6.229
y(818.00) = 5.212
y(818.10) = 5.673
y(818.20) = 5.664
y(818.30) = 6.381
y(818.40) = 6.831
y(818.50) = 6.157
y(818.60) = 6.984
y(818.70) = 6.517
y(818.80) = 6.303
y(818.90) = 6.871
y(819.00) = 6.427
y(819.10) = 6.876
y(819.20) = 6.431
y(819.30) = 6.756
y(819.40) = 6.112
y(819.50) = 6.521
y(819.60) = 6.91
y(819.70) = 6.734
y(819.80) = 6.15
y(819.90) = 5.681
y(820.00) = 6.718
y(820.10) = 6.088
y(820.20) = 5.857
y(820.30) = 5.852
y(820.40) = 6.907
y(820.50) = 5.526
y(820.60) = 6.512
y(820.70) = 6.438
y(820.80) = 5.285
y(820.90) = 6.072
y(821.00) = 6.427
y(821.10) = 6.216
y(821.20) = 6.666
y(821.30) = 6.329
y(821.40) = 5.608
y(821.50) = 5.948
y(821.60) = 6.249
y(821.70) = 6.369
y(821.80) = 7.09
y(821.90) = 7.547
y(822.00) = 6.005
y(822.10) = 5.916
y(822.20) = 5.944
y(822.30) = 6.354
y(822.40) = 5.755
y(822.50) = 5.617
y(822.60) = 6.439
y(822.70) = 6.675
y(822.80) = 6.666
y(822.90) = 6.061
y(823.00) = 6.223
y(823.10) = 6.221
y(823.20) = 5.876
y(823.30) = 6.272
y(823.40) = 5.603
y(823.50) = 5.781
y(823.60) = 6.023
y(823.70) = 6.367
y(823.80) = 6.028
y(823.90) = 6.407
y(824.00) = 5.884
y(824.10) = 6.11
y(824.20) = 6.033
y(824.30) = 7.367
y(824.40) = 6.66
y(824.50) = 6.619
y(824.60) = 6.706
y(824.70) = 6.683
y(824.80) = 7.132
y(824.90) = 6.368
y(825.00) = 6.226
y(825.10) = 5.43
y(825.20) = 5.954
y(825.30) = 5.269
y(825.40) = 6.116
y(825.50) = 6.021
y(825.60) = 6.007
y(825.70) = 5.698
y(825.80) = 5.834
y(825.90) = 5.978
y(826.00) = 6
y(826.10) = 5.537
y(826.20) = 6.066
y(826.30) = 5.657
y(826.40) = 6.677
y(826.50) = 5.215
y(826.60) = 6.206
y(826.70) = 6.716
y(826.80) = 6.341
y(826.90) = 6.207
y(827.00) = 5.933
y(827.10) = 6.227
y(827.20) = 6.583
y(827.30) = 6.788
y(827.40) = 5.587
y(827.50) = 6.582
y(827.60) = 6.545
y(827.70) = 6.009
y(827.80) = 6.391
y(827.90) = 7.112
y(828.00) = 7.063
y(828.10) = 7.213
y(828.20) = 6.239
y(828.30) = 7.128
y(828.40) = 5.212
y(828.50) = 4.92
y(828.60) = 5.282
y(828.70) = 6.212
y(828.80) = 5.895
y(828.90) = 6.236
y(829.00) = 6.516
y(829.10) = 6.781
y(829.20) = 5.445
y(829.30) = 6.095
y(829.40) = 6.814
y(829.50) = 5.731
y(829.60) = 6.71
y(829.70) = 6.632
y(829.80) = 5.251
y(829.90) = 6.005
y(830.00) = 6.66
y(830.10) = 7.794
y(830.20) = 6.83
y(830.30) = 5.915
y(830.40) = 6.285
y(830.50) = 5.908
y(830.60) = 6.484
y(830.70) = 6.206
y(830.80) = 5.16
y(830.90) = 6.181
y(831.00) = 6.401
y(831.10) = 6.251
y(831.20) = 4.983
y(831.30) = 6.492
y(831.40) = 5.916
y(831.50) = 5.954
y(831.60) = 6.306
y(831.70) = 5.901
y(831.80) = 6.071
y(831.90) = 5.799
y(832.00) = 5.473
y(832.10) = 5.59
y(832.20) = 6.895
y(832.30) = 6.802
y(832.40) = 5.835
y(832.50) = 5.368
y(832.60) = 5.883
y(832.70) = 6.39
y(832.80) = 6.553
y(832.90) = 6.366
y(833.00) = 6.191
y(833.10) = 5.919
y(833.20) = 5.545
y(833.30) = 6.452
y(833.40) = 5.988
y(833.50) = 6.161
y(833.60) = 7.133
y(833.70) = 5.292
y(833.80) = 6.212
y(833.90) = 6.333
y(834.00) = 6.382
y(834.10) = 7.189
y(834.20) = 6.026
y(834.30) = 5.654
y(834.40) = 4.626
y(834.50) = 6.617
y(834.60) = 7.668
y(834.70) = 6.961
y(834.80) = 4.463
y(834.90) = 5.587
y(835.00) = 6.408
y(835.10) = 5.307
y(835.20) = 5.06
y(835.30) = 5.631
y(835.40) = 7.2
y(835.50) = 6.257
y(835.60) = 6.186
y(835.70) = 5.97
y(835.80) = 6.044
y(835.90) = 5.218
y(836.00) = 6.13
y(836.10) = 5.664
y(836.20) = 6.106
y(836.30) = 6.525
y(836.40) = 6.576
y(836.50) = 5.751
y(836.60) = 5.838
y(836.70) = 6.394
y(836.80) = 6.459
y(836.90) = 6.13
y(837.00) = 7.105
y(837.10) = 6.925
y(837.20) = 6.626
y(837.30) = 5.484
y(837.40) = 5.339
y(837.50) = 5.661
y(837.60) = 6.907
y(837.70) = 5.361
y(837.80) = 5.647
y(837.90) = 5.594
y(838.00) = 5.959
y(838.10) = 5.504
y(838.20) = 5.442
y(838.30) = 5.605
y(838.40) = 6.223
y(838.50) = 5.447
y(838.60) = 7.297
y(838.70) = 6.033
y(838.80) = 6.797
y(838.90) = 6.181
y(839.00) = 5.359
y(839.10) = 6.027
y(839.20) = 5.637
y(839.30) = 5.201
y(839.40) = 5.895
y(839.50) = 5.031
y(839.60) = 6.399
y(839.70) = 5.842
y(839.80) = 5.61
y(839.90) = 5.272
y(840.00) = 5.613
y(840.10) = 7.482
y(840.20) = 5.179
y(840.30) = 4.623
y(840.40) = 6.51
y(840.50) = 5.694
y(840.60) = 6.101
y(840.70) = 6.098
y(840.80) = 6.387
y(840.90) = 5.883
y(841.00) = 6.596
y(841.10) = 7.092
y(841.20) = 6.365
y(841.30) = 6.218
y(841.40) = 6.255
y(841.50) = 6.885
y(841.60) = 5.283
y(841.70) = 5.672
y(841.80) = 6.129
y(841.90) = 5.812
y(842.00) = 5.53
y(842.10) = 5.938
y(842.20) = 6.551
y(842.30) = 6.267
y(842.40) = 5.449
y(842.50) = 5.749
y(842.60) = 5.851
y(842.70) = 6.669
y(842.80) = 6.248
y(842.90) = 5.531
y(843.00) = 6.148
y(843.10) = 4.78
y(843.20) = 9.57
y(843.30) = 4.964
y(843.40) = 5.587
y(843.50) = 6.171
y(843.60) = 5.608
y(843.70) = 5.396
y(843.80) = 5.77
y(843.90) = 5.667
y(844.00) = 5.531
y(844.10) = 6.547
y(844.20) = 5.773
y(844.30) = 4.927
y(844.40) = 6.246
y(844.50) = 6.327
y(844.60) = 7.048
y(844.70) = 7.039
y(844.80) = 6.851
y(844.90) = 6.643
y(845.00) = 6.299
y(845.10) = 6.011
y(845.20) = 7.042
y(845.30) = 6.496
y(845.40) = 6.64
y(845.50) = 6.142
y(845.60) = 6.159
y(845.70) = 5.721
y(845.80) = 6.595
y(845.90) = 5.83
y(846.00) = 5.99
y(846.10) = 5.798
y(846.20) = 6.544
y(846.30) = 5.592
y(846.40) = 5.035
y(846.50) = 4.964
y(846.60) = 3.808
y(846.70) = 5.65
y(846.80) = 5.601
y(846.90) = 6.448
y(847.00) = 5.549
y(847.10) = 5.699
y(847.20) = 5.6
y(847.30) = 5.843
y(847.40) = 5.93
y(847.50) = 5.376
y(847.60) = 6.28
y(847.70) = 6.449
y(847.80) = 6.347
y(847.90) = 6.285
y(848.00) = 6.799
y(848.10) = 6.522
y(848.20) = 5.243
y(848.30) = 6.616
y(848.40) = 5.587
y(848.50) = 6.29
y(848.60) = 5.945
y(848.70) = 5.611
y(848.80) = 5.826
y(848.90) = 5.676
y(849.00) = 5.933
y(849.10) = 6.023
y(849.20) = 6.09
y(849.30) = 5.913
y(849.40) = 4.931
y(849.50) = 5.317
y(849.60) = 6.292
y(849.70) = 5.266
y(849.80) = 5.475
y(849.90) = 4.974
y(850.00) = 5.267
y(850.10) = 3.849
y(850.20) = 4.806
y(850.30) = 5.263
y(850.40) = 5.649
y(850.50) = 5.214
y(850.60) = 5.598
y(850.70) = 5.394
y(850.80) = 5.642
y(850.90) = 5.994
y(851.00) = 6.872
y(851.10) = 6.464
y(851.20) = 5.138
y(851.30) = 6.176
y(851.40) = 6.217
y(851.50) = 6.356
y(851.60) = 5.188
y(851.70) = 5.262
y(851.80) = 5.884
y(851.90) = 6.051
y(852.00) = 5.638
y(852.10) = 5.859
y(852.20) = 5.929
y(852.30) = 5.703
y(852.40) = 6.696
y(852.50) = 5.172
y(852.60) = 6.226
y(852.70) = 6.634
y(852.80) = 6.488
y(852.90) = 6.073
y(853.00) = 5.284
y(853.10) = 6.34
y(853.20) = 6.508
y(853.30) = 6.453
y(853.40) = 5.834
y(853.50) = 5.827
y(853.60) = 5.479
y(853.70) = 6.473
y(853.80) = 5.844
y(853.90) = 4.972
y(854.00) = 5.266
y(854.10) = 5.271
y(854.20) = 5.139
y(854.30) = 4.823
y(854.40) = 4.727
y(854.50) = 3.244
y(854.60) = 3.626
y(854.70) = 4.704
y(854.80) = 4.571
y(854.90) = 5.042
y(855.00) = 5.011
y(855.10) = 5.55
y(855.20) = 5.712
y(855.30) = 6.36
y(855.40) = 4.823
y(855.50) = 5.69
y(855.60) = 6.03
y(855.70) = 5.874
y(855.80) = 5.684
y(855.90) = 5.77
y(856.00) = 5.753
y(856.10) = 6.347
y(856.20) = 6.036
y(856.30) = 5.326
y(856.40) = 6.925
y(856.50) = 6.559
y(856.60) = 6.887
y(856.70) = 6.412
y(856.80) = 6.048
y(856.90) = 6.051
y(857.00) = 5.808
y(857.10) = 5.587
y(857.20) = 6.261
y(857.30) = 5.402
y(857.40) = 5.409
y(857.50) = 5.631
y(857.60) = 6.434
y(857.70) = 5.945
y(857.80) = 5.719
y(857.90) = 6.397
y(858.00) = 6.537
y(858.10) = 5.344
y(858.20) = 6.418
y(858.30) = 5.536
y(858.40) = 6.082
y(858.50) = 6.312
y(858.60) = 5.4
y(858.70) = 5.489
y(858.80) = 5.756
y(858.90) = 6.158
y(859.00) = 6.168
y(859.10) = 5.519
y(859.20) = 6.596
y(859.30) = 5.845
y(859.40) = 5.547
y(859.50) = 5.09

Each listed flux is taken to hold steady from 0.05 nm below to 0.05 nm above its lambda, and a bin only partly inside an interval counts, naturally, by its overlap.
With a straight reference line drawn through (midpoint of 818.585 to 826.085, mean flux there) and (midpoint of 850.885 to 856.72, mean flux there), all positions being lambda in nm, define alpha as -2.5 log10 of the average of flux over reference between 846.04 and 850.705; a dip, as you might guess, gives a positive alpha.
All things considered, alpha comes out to 0.029 mag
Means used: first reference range 6.25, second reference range 5.73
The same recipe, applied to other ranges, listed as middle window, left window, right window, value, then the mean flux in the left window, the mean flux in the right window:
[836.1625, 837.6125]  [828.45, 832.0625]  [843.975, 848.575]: -0.030 mag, 6.1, 6.04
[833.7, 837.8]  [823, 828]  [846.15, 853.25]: -0.012 mag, 6.19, 5.78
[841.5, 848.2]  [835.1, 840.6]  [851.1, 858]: -0.026 mag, 5.95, 5.74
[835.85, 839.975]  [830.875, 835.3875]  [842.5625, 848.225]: 0.016 mag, 6.06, 6.02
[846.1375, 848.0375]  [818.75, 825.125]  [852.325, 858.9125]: 0.021 mag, 6.3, 5.74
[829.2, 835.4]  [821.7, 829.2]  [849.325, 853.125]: -0.007 mag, 6.21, 5.7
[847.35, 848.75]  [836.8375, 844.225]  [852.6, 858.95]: -0.042 mag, 5.98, 5.74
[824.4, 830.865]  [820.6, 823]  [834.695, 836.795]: -0.014 mag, 6.25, 5.95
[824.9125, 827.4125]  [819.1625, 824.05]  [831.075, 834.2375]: 0.028 mag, 6.23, 6.11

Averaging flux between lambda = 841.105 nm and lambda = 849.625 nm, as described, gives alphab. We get 6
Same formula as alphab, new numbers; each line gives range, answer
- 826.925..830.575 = 6.29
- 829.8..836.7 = 6.1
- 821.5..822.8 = 6.33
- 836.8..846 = 6.05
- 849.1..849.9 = 5.6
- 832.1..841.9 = 6.05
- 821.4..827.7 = 6.19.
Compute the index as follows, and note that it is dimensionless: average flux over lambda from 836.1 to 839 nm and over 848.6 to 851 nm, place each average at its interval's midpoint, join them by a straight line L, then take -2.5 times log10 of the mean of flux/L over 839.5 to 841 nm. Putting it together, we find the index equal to 0.011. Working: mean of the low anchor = 6.08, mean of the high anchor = 5.52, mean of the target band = 5.9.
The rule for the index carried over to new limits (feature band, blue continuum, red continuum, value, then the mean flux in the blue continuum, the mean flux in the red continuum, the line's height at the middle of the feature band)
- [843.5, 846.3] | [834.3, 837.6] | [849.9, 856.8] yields -0.055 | 6.07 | 5.66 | 5.86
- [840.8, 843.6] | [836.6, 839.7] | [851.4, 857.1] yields -0.036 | 5.98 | 5.7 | 5.91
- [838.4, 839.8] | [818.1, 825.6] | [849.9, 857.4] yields 0.003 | 6.28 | 5.67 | 5.95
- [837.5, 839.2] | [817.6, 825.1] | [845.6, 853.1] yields 0.007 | 6.29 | 5.78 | 5.98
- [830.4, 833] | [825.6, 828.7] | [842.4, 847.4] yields 0.011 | 6.16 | 5.99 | 6.12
